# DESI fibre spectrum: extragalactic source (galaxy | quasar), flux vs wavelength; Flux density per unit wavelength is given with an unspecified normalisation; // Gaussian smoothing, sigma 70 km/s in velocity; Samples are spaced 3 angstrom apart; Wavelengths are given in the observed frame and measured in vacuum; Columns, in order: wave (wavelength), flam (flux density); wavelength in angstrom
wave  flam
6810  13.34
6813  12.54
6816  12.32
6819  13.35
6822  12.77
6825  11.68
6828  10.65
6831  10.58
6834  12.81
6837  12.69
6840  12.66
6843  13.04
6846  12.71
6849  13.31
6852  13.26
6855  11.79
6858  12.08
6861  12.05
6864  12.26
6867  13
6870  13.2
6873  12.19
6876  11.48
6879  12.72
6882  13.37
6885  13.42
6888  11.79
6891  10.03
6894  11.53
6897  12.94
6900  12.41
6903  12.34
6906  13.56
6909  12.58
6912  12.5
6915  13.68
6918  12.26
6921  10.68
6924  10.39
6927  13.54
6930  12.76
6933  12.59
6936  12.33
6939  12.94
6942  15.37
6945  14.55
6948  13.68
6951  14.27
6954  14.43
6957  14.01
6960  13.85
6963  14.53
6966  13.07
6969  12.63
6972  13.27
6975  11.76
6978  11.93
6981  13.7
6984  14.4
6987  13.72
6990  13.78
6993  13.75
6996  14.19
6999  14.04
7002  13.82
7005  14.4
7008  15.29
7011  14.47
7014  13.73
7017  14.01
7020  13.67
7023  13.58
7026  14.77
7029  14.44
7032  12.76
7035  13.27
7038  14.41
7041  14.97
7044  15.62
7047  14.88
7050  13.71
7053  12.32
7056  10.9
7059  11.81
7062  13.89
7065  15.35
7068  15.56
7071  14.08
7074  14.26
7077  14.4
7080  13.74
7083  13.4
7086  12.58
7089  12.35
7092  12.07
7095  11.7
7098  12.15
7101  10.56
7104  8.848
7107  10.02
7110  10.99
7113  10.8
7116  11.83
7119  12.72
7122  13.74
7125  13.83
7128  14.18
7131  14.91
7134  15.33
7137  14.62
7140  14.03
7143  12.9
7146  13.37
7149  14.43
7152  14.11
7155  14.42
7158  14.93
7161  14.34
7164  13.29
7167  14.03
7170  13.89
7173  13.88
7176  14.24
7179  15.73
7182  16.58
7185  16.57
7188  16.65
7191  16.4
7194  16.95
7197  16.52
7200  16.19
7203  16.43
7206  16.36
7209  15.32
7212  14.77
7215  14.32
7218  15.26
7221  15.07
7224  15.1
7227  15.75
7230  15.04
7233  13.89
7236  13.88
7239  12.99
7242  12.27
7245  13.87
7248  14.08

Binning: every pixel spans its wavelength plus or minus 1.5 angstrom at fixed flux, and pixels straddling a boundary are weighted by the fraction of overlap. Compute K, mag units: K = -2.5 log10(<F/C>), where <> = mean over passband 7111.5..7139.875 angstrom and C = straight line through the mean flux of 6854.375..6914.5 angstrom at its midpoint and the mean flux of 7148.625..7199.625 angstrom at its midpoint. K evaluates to 0.09 mag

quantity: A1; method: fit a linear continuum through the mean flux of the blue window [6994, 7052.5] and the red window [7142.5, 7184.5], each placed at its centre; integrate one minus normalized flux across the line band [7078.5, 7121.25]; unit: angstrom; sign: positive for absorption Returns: 7.6 angstrom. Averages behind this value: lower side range 14.2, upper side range 14.4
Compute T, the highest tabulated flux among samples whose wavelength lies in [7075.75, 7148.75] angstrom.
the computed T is 15.33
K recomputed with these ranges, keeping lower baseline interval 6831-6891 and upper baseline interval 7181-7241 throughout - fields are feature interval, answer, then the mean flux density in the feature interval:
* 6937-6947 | -0.08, 14.2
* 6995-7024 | -0.03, 14.1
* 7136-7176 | 0.07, 14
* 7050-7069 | 0.07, 13.3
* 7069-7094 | 0.08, 13.4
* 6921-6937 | 0.08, 12.2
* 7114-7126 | 0.14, 12.9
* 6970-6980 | 0.09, 12.4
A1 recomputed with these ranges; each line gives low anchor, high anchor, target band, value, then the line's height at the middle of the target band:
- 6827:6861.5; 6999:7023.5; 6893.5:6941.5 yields 2.2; 13.1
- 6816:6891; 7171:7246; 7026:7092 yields 1.3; 14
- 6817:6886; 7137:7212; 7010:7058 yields 0.4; 13.9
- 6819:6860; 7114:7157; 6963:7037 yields -3.0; 13.2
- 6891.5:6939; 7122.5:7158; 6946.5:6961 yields -1.6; 12.7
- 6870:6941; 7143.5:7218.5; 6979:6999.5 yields -1.0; 13.2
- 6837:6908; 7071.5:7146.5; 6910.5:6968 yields -3.0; 12.6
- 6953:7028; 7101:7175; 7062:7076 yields -1.2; 13.5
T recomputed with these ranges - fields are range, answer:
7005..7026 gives 15.29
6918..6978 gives 15.37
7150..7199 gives 16.95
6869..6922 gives 13.68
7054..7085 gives 15.56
